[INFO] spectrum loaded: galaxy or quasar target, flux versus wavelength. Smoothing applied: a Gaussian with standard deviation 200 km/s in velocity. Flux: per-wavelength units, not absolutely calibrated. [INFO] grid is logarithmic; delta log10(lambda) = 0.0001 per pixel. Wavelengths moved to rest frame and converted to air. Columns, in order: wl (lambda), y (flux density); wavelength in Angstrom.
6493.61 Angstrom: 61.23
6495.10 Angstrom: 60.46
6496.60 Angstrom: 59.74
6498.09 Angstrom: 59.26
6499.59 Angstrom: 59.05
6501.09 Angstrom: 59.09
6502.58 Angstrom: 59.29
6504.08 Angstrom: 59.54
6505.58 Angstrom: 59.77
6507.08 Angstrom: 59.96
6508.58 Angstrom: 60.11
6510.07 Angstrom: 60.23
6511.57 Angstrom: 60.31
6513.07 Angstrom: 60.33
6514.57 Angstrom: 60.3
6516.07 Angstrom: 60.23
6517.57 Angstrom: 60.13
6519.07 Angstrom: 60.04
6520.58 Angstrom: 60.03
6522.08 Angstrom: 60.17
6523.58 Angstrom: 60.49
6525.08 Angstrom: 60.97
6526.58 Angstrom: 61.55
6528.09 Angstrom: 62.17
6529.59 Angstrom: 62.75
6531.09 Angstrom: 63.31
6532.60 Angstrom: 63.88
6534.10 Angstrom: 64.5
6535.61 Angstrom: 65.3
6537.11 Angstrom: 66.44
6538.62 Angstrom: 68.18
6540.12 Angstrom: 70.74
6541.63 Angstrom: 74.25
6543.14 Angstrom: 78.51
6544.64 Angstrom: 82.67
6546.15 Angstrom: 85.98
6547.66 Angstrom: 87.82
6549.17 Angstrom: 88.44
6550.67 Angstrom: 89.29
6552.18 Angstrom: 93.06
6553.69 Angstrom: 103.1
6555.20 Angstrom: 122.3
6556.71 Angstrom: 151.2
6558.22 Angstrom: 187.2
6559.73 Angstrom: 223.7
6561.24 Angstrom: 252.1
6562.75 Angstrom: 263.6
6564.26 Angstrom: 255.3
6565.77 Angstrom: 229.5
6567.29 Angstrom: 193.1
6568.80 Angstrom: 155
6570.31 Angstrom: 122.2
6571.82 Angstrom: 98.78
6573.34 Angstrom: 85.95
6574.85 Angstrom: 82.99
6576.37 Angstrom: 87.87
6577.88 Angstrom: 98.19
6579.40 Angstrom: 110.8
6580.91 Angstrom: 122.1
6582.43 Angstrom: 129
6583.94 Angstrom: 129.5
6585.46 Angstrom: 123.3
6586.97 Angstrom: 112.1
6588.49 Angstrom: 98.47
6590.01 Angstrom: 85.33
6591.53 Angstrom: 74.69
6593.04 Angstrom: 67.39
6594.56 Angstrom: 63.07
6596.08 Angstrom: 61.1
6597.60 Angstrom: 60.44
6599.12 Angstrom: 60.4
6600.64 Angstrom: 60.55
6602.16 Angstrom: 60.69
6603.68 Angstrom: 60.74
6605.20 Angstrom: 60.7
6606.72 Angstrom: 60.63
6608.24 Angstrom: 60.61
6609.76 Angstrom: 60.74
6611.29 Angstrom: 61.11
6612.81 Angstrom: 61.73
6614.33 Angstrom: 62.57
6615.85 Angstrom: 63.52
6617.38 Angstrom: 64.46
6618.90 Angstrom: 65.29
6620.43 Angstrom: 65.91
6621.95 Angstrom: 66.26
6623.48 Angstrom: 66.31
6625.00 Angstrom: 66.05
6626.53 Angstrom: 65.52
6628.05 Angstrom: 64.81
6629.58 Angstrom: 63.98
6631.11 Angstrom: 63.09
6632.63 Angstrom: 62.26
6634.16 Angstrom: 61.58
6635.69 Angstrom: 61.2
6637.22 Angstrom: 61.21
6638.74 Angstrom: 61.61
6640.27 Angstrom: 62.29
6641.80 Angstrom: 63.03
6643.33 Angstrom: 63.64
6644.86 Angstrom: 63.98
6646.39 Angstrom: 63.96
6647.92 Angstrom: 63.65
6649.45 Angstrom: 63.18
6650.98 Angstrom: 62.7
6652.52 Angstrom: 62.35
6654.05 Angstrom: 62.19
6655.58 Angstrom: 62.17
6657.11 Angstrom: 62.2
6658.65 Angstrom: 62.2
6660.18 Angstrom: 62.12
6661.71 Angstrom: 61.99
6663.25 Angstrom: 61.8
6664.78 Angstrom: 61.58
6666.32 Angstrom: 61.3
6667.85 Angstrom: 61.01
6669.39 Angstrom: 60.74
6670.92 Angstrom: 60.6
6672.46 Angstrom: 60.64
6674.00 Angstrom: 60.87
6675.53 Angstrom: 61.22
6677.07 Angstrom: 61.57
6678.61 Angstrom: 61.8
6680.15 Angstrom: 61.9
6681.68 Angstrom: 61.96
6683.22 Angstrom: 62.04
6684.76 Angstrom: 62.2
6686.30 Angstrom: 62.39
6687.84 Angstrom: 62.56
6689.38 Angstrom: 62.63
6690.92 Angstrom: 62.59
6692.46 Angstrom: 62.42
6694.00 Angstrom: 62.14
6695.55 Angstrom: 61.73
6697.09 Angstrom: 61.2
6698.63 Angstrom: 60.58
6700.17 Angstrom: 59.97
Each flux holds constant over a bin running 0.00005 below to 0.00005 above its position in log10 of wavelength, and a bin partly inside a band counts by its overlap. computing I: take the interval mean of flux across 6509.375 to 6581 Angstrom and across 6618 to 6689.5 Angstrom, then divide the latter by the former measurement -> 0.6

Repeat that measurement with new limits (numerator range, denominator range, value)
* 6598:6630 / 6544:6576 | 0.43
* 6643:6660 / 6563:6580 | 0.44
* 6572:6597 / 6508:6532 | 1.57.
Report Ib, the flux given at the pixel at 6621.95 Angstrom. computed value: 66.26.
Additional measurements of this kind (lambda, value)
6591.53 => 74.69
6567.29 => 193.1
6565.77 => 229.5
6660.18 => 62.12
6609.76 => 60.74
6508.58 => 60.11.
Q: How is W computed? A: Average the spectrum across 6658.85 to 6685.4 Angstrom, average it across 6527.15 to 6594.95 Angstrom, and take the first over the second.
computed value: 0.54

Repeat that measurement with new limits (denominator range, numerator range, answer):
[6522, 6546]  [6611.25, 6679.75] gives 0.93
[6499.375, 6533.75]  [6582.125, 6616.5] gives 1.23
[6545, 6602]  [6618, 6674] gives 0.52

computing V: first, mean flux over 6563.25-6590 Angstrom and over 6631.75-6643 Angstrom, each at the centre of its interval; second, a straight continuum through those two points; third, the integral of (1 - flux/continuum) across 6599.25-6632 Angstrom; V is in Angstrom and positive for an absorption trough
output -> 8.51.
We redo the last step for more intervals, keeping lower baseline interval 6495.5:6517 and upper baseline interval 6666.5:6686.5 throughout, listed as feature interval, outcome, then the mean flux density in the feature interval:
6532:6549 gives -3.9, 74.1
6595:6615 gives -0.1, 60.9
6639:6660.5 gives -0.6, 62.8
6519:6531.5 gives -0.3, 61.3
